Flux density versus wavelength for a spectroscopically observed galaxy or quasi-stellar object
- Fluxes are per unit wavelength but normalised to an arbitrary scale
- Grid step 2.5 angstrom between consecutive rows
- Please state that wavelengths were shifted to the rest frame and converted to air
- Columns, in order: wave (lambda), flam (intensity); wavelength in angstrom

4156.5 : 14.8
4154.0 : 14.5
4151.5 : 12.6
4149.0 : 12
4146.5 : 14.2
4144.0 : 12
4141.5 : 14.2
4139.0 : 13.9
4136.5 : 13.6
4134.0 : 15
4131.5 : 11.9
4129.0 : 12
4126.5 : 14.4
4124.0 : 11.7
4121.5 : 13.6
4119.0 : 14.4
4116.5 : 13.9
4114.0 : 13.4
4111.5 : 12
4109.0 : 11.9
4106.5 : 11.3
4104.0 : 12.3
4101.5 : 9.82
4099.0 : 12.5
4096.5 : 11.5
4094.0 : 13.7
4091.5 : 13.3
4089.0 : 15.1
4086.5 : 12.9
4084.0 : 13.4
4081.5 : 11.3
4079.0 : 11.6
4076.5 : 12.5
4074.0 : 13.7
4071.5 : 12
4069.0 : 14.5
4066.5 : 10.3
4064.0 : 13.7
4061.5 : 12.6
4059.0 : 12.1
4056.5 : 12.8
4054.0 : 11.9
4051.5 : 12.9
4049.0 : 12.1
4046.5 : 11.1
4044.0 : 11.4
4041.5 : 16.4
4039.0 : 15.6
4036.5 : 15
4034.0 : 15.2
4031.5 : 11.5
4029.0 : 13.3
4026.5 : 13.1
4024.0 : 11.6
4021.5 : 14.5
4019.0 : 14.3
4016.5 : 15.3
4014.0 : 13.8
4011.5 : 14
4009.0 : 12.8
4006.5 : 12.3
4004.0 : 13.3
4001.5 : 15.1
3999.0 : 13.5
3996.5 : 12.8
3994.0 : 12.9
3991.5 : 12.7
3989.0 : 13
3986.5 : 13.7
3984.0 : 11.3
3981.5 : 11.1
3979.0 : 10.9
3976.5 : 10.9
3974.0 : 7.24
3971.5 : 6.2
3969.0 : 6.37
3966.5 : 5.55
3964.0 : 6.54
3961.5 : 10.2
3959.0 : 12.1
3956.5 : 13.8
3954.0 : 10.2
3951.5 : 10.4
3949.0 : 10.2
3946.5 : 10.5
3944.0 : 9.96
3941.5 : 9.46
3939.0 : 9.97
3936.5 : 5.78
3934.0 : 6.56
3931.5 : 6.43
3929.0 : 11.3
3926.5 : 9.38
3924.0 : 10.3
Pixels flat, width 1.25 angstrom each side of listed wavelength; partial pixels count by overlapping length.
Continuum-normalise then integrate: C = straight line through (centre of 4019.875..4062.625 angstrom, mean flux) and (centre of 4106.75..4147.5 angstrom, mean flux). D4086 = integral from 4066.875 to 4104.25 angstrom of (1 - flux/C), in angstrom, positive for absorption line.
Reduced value 1.5 angstrom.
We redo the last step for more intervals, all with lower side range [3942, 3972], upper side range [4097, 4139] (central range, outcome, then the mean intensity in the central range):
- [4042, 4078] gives -2.9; 12.5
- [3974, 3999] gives -4.8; 12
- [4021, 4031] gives -1.9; 12.9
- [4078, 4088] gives -0.3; 12.4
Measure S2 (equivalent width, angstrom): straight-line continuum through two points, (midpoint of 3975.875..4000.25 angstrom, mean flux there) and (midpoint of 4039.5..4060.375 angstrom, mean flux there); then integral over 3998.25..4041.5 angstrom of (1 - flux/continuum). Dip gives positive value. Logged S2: -4.6 angstrom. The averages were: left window 12.3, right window 12.7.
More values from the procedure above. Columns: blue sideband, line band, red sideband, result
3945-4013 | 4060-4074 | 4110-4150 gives -0.4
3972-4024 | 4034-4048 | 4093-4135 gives -1.5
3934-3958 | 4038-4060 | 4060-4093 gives -1.3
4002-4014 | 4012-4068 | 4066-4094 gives -0.4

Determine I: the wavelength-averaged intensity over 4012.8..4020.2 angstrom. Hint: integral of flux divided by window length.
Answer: 14.5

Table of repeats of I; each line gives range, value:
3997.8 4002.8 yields 14.3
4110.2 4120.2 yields 13.4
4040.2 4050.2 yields 12.8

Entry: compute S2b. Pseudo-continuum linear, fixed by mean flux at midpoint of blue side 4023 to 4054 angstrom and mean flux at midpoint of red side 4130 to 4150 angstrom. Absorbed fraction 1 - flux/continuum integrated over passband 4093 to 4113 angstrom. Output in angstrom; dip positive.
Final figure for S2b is 2.2 angstrom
